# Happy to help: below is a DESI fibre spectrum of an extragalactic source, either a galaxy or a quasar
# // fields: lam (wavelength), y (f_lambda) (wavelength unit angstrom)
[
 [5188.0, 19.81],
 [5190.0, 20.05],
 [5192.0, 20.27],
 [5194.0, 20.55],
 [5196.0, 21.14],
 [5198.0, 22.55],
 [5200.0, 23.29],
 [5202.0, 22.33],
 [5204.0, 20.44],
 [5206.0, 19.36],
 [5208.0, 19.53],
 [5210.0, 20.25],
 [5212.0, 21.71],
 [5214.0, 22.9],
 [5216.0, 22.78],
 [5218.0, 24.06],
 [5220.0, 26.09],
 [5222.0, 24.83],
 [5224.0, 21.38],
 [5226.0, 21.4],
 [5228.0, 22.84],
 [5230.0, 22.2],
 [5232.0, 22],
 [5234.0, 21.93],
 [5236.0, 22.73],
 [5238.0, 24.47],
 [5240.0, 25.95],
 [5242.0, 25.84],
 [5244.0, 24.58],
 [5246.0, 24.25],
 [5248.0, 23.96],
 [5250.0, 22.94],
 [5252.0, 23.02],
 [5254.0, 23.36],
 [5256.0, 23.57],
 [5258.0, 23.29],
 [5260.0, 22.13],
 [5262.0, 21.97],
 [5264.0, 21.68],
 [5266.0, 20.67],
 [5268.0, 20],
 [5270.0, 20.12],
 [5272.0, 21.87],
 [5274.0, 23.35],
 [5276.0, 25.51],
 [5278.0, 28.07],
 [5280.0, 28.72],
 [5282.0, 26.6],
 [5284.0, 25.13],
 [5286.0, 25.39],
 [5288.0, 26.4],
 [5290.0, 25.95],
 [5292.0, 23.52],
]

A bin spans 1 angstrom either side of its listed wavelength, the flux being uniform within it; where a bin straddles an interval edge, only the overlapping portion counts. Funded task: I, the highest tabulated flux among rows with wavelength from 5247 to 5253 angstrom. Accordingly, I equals 23.96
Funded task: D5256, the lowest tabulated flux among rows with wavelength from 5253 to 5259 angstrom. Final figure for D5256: 23.29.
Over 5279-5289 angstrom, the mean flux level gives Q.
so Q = 26.4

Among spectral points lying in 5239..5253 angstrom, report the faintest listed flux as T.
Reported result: 22.94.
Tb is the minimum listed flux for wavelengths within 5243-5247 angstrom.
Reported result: 24.25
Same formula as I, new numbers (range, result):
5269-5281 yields 28.72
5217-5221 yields 26.09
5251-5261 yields 23.57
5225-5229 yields 22.84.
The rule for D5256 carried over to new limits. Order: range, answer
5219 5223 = 24.83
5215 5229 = 21.38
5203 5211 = 19.36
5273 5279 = 23.35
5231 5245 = 21.93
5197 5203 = 22.33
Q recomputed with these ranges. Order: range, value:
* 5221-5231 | 22.5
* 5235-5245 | 24.7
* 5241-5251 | 24.3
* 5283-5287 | 25.3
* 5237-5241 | 25.2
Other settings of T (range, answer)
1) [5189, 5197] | 20.05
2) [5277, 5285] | 25.13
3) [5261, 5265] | 21.68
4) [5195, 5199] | 21.14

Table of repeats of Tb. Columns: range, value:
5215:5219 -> 22.78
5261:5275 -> 20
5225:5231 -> 21.4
